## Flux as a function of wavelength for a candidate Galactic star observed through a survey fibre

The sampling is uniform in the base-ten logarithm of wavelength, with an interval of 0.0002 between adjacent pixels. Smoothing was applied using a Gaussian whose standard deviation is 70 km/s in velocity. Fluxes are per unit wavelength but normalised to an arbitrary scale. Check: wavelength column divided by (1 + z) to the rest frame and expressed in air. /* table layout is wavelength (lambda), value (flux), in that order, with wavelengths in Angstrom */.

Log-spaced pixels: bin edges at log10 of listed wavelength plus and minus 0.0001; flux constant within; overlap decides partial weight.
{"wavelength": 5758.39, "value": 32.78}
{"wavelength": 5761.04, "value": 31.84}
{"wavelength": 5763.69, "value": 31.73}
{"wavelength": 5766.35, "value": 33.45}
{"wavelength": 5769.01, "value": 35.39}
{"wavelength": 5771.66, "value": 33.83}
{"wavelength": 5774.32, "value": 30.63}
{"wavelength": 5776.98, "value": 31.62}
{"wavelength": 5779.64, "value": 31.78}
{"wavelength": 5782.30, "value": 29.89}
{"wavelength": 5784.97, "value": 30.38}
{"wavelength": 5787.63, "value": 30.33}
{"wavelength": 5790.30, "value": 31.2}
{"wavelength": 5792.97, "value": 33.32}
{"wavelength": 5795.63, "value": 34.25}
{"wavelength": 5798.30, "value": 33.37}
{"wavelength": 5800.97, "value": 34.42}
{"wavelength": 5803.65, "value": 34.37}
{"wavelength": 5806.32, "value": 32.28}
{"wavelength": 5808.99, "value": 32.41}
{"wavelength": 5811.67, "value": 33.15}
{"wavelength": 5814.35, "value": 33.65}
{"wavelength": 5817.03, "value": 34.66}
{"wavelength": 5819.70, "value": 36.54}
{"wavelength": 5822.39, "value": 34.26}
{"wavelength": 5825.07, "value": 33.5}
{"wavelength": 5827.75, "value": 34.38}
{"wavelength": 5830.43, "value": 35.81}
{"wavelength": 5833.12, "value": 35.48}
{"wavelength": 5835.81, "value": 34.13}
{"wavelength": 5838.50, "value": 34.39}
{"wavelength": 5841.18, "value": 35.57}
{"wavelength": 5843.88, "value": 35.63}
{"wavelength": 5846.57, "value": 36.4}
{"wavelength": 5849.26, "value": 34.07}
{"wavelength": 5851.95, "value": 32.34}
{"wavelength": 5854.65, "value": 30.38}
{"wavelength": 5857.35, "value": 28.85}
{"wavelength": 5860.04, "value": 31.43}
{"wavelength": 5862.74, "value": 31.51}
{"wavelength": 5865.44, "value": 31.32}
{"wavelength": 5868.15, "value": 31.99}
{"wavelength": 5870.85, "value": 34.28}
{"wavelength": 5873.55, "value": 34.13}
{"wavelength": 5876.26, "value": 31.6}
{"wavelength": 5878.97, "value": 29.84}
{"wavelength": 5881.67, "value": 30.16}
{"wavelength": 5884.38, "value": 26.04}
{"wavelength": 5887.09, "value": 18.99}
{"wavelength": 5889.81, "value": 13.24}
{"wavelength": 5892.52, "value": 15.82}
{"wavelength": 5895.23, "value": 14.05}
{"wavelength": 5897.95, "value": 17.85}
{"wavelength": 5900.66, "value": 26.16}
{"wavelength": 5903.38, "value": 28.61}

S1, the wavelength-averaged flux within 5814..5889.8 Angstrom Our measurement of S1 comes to 32.2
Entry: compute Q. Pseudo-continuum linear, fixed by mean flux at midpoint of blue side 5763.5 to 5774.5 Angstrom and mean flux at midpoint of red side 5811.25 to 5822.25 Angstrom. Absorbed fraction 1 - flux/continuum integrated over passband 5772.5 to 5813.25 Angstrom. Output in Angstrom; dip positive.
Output 2.1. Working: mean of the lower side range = 33.4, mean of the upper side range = 34.6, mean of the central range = 32.3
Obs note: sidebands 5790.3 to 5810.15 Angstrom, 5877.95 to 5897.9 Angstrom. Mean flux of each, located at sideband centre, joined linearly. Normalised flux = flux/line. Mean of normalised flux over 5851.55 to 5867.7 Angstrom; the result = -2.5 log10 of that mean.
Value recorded -0.24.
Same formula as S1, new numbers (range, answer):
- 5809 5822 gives 34.2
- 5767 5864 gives 33.2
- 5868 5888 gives 29.7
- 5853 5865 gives 30.6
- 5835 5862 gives 33.3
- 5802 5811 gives 33.1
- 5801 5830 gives 34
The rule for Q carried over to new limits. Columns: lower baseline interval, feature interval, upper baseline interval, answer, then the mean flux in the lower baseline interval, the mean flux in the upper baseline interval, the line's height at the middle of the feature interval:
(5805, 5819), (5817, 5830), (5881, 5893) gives -1.4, 33.4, 20.7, 31.4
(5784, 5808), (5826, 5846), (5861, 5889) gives -2.5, 32.7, 29.7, 31.2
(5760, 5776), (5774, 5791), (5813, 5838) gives 1.2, 32.8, 34.7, 33.3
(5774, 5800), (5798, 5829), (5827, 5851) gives -0.5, 31.8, 35.1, 33.4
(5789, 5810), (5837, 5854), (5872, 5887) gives -1.9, 33.2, 29.5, 31.1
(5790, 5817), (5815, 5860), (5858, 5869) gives -2.5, 33.4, 31.4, 32.2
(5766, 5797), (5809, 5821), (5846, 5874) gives -0.8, 32.1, 32.3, 32.2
